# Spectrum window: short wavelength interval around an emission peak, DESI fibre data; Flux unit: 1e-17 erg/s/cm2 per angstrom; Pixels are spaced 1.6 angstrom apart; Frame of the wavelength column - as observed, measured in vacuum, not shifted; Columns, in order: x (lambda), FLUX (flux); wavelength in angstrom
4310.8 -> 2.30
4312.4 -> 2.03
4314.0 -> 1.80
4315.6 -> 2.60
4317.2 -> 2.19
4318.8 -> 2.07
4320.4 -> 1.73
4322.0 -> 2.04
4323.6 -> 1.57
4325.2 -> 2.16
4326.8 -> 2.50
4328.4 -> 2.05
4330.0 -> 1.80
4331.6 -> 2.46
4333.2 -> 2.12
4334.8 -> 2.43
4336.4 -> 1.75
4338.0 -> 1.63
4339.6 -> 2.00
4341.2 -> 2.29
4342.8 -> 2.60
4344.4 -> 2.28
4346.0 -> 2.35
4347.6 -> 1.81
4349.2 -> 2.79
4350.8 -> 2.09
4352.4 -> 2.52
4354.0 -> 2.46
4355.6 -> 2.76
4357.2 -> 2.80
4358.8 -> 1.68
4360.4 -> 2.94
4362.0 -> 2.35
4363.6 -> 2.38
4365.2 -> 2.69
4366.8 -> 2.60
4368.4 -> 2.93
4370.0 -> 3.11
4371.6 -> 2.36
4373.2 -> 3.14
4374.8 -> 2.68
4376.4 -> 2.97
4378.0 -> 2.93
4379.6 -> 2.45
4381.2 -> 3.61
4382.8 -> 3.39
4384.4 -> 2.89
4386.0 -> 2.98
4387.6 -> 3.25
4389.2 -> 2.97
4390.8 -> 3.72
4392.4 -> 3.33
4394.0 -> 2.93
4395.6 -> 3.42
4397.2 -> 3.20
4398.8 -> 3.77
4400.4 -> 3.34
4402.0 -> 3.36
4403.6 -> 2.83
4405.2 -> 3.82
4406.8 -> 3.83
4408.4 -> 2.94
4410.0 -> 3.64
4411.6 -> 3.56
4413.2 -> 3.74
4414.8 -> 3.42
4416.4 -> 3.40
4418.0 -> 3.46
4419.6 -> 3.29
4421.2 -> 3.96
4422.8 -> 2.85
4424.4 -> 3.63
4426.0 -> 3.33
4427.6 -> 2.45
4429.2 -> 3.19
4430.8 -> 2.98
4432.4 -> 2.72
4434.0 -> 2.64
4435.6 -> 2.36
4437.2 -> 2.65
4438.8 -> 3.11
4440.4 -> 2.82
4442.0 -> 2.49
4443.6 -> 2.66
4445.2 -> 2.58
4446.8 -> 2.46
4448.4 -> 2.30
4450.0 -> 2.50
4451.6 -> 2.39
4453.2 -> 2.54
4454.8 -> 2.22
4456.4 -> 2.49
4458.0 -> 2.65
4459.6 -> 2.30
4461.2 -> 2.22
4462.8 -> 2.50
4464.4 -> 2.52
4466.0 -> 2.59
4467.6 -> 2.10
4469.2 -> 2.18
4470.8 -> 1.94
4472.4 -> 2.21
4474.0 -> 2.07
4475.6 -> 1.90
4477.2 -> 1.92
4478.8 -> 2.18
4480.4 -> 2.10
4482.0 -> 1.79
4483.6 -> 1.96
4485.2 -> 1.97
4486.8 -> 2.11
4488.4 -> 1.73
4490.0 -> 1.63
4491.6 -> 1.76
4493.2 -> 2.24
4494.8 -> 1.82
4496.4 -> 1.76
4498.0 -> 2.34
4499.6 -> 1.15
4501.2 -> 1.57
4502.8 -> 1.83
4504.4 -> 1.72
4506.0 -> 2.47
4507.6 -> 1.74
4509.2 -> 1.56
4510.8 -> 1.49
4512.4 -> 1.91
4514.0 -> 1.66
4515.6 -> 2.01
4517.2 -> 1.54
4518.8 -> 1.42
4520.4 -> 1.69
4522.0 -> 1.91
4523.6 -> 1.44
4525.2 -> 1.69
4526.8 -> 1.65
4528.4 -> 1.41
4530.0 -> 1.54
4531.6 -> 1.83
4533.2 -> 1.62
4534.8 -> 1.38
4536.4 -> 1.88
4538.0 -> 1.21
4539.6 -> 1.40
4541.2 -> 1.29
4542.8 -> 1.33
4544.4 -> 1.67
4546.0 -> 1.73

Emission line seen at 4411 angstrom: C IV 1549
